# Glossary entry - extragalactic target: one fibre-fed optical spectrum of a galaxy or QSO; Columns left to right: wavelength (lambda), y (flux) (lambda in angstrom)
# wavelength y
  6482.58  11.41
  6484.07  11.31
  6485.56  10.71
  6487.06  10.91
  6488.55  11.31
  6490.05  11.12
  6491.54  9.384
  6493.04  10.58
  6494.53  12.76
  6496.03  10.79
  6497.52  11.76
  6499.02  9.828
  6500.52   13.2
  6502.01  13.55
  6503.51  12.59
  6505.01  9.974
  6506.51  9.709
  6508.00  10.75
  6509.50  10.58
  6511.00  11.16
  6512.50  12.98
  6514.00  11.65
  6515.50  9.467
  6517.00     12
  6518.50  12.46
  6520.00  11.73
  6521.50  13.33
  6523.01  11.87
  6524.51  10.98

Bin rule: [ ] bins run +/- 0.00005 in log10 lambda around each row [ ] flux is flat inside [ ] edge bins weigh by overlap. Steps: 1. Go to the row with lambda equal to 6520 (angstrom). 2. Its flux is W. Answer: 11.73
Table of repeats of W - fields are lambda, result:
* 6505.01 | 9.974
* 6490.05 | 11.12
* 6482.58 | 11.41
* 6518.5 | 12.46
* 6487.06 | 10.91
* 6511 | 11.16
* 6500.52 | 13.2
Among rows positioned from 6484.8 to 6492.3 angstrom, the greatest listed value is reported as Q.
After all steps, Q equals 11.31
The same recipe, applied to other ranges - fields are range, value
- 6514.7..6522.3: 13.33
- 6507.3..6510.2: 10.75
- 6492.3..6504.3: 13.55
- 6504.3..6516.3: 12.98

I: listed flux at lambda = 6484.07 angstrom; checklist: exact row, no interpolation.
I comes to 11.31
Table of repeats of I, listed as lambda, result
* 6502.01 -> 13.55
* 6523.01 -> 11.87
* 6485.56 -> 10.71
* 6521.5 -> 13.33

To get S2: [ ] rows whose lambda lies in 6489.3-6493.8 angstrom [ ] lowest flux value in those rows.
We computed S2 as 9.384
